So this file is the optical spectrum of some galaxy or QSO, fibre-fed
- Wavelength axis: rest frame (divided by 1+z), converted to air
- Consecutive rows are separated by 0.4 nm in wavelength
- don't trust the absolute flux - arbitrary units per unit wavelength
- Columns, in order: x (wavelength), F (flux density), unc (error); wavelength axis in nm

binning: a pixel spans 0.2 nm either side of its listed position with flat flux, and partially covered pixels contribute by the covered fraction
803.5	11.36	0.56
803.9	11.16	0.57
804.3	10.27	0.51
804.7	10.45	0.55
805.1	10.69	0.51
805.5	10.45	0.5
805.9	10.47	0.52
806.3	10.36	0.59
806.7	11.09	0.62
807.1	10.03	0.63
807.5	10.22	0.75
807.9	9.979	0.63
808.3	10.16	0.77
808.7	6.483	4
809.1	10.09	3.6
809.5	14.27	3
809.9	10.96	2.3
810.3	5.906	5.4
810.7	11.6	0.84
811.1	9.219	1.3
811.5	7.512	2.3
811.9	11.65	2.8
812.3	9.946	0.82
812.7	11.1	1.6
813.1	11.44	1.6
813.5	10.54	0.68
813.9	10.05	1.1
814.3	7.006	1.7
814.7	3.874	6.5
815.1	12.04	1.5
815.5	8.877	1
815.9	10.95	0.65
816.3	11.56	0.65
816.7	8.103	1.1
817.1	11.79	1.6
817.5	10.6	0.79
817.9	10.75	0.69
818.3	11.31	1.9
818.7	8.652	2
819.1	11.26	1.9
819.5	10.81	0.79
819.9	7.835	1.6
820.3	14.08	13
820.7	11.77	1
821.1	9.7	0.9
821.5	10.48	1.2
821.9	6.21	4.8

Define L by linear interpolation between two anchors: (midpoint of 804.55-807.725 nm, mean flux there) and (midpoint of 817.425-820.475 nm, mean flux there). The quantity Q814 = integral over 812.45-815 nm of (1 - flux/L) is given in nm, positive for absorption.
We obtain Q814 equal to 0.34 nm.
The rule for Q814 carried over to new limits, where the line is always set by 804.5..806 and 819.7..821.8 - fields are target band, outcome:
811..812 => 0.120 nm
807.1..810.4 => 0.199 nm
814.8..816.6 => 0.039 nm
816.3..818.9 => 0.060 nm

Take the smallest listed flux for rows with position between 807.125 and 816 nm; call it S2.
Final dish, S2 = 3.874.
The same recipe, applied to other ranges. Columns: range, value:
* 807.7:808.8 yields 6.483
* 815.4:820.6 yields 7.835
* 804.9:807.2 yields 10.03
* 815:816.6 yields 8.877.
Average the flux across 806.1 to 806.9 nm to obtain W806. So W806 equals 10.7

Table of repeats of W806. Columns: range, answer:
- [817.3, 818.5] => 10.9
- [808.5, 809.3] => 8.29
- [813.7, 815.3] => 8.24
